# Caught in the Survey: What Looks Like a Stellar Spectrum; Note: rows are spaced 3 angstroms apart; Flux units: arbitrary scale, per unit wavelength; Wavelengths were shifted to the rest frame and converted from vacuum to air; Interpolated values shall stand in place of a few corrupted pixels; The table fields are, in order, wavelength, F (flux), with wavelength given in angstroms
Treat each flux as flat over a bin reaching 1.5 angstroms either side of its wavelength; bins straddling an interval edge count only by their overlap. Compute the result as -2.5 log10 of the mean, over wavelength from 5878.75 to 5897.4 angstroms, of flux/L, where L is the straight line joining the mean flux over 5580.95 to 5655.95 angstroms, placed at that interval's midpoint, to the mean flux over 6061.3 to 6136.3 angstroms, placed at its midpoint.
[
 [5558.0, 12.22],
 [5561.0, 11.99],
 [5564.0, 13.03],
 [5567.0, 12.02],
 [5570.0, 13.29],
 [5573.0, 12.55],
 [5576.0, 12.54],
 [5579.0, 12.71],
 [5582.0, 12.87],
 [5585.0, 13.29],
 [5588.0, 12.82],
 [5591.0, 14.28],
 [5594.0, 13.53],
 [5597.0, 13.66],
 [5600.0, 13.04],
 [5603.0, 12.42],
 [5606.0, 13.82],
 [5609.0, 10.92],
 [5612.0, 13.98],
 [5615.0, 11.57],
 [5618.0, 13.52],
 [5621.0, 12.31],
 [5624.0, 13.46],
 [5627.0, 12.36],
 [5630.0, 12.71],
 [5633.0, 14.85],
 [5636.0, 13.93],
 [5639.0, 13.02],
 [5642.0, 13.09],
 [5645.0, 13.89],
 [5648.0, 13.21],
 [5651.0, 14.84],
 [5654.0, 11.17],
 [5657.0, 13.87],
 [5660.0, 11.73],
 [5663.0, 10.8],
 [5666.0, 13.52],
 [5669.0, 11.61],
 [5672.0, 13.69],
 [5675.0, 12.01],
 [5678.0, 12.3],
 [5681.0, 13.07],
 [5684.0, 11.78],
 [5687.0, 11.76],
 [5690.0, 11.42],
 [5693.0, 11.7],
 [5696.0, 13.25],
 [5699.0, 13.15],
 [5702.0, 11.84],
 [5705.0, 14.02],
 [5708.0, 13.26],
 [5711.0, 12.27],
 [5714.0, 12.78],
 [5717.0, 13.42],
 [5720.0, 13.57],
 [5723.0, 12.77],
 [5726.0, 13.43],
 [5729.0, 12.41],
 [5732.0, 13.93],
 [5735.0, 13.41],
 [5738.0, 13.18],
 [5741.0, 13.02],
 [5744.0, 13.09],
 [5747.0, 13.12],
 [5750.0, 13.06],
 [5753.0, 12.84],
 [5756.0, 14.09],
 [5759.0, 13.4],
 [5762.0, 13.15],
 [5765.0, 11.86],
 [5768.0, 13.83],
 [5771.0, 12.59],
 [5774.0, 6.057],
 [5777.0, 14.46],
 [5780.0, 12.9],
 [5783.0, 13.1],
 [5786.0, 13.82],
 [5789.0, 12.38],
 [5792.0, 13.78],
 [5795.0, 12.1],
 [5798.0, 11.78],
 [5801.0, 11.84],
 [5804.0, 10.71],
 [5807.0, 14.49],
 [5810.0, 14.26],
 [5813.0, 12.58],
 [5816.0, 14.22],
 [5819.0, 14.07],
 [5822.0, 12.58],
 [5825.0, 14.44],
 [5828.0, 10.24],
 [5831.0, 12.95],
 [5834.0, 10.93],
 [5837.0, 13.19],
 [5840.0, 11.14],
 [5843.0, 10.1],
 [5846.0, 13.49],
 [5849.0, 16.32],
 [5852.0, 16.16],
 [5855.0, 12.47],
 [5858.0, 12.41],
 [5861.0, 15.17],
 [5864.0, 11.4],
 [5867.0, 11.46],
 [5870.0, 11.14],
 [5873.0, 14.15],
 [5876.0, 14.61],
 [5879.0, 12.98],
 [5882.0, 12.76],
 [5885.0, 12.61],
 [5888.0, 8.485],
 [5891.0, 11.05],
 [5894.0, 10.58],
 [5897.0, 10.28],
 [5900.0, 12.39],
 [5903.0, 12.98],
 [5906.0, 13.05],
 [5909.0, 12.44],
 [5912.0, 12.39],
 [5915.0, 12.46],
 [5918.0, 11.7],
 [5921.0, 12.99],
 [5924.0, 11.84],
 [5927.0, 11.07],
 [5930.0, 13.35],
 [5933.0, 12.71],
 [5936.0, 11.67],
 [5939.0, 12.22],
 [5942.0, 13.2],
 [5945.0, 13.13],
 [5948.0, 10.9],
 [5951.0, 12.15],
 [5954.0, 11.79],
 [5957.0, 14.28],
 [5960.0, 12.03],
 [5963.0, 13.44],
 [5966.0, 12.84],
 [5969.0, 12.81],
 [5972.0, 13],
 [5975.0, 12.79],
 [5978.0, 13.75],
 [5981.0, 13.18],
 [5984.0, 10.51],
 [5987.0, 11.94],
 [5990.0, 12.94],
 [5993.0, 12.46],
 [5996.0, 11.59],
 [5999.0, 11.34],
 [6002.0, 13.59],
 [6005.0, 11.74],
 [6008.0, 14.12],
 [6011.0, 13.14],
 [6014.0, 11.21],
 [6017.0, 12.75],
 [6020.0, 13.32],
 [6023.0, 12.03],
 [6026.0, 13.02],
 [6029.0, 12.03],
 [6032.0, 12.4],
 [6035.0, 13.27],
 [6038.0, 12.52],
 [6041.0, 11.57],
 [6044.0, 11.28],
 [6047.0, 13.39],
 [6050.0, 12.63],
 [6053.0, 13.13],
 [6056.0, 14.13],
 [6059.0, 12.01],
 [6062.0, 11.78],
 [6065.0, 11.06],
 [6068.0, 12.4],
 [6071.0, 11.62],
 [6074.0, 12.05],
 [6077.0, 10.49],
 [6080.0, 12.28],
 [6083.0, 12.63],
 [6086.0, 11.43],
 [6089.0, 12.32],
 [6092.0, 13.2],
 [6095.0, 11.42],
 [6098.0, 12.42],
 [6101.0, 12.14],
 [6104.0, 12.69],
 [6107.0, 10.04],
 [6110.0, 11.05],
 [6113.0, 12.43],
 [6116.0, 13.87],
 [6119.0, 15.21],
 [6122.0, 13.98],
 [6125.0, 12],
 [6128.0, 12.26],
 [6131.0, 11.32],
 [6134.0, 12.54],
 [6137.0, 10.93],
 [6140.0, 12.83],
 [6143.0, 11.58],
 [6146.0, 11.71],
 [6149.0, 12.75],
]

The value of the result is 0.13 mag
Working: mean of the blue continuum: 13.1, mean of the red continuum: 12.2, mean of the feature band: 11.2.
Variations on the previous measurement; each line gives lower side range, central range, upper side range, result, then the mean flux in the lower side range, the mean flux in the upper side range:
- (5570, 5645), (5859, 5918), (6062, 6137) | 0.03 mag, 13.1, 12.2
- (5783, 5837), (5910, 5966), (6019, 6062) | 0.02 mag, 12.8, 12.6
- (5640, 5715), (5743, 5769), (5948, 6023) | -0.04 mag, 12.6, 12.6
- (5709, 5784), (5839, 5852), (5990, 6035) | -0.04 mag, 12.9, 12.5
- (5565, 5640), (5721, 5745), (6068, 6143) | -0.03 mag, 13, 12.2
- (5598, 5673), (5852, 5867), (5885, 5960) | -0.07 mag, 12.9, 12.1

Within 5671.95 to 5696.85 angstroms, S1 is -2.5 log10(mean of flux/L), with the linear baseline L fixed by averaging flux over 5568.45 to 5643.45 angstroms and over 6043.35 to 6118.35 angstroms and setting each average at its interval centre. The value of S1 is 0.060 mag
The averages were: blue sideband 13.1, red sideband 12.2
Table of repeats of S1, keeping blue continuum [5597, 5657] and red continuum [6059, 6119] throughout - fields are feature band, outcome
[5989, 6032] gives -0.03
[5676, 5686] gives 0.05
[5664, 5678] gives 0.03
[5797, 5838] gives -0.01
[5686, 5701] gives 0.06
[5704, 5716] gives -0.01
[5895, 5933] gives 0.02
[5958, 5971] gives -0.04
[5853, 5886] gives -0.03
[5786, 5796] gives -0.02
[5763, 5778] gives 0.09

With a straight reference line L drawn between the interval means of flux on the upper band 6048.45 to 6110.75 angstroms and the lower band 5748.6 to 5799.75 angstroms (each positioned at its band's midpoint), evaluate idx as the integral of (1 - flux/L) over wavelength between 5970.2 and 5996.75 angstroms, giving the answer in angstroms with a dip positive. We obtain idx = -0.5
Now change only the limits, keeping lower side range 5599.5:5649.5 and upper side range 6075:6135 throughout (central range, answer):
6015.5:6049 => -0.3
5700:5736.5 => -0.5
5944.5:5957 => 0.4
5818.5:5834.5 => 0.2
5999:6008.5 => -0.2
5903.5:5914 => 0.0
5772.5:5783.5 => 1.1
